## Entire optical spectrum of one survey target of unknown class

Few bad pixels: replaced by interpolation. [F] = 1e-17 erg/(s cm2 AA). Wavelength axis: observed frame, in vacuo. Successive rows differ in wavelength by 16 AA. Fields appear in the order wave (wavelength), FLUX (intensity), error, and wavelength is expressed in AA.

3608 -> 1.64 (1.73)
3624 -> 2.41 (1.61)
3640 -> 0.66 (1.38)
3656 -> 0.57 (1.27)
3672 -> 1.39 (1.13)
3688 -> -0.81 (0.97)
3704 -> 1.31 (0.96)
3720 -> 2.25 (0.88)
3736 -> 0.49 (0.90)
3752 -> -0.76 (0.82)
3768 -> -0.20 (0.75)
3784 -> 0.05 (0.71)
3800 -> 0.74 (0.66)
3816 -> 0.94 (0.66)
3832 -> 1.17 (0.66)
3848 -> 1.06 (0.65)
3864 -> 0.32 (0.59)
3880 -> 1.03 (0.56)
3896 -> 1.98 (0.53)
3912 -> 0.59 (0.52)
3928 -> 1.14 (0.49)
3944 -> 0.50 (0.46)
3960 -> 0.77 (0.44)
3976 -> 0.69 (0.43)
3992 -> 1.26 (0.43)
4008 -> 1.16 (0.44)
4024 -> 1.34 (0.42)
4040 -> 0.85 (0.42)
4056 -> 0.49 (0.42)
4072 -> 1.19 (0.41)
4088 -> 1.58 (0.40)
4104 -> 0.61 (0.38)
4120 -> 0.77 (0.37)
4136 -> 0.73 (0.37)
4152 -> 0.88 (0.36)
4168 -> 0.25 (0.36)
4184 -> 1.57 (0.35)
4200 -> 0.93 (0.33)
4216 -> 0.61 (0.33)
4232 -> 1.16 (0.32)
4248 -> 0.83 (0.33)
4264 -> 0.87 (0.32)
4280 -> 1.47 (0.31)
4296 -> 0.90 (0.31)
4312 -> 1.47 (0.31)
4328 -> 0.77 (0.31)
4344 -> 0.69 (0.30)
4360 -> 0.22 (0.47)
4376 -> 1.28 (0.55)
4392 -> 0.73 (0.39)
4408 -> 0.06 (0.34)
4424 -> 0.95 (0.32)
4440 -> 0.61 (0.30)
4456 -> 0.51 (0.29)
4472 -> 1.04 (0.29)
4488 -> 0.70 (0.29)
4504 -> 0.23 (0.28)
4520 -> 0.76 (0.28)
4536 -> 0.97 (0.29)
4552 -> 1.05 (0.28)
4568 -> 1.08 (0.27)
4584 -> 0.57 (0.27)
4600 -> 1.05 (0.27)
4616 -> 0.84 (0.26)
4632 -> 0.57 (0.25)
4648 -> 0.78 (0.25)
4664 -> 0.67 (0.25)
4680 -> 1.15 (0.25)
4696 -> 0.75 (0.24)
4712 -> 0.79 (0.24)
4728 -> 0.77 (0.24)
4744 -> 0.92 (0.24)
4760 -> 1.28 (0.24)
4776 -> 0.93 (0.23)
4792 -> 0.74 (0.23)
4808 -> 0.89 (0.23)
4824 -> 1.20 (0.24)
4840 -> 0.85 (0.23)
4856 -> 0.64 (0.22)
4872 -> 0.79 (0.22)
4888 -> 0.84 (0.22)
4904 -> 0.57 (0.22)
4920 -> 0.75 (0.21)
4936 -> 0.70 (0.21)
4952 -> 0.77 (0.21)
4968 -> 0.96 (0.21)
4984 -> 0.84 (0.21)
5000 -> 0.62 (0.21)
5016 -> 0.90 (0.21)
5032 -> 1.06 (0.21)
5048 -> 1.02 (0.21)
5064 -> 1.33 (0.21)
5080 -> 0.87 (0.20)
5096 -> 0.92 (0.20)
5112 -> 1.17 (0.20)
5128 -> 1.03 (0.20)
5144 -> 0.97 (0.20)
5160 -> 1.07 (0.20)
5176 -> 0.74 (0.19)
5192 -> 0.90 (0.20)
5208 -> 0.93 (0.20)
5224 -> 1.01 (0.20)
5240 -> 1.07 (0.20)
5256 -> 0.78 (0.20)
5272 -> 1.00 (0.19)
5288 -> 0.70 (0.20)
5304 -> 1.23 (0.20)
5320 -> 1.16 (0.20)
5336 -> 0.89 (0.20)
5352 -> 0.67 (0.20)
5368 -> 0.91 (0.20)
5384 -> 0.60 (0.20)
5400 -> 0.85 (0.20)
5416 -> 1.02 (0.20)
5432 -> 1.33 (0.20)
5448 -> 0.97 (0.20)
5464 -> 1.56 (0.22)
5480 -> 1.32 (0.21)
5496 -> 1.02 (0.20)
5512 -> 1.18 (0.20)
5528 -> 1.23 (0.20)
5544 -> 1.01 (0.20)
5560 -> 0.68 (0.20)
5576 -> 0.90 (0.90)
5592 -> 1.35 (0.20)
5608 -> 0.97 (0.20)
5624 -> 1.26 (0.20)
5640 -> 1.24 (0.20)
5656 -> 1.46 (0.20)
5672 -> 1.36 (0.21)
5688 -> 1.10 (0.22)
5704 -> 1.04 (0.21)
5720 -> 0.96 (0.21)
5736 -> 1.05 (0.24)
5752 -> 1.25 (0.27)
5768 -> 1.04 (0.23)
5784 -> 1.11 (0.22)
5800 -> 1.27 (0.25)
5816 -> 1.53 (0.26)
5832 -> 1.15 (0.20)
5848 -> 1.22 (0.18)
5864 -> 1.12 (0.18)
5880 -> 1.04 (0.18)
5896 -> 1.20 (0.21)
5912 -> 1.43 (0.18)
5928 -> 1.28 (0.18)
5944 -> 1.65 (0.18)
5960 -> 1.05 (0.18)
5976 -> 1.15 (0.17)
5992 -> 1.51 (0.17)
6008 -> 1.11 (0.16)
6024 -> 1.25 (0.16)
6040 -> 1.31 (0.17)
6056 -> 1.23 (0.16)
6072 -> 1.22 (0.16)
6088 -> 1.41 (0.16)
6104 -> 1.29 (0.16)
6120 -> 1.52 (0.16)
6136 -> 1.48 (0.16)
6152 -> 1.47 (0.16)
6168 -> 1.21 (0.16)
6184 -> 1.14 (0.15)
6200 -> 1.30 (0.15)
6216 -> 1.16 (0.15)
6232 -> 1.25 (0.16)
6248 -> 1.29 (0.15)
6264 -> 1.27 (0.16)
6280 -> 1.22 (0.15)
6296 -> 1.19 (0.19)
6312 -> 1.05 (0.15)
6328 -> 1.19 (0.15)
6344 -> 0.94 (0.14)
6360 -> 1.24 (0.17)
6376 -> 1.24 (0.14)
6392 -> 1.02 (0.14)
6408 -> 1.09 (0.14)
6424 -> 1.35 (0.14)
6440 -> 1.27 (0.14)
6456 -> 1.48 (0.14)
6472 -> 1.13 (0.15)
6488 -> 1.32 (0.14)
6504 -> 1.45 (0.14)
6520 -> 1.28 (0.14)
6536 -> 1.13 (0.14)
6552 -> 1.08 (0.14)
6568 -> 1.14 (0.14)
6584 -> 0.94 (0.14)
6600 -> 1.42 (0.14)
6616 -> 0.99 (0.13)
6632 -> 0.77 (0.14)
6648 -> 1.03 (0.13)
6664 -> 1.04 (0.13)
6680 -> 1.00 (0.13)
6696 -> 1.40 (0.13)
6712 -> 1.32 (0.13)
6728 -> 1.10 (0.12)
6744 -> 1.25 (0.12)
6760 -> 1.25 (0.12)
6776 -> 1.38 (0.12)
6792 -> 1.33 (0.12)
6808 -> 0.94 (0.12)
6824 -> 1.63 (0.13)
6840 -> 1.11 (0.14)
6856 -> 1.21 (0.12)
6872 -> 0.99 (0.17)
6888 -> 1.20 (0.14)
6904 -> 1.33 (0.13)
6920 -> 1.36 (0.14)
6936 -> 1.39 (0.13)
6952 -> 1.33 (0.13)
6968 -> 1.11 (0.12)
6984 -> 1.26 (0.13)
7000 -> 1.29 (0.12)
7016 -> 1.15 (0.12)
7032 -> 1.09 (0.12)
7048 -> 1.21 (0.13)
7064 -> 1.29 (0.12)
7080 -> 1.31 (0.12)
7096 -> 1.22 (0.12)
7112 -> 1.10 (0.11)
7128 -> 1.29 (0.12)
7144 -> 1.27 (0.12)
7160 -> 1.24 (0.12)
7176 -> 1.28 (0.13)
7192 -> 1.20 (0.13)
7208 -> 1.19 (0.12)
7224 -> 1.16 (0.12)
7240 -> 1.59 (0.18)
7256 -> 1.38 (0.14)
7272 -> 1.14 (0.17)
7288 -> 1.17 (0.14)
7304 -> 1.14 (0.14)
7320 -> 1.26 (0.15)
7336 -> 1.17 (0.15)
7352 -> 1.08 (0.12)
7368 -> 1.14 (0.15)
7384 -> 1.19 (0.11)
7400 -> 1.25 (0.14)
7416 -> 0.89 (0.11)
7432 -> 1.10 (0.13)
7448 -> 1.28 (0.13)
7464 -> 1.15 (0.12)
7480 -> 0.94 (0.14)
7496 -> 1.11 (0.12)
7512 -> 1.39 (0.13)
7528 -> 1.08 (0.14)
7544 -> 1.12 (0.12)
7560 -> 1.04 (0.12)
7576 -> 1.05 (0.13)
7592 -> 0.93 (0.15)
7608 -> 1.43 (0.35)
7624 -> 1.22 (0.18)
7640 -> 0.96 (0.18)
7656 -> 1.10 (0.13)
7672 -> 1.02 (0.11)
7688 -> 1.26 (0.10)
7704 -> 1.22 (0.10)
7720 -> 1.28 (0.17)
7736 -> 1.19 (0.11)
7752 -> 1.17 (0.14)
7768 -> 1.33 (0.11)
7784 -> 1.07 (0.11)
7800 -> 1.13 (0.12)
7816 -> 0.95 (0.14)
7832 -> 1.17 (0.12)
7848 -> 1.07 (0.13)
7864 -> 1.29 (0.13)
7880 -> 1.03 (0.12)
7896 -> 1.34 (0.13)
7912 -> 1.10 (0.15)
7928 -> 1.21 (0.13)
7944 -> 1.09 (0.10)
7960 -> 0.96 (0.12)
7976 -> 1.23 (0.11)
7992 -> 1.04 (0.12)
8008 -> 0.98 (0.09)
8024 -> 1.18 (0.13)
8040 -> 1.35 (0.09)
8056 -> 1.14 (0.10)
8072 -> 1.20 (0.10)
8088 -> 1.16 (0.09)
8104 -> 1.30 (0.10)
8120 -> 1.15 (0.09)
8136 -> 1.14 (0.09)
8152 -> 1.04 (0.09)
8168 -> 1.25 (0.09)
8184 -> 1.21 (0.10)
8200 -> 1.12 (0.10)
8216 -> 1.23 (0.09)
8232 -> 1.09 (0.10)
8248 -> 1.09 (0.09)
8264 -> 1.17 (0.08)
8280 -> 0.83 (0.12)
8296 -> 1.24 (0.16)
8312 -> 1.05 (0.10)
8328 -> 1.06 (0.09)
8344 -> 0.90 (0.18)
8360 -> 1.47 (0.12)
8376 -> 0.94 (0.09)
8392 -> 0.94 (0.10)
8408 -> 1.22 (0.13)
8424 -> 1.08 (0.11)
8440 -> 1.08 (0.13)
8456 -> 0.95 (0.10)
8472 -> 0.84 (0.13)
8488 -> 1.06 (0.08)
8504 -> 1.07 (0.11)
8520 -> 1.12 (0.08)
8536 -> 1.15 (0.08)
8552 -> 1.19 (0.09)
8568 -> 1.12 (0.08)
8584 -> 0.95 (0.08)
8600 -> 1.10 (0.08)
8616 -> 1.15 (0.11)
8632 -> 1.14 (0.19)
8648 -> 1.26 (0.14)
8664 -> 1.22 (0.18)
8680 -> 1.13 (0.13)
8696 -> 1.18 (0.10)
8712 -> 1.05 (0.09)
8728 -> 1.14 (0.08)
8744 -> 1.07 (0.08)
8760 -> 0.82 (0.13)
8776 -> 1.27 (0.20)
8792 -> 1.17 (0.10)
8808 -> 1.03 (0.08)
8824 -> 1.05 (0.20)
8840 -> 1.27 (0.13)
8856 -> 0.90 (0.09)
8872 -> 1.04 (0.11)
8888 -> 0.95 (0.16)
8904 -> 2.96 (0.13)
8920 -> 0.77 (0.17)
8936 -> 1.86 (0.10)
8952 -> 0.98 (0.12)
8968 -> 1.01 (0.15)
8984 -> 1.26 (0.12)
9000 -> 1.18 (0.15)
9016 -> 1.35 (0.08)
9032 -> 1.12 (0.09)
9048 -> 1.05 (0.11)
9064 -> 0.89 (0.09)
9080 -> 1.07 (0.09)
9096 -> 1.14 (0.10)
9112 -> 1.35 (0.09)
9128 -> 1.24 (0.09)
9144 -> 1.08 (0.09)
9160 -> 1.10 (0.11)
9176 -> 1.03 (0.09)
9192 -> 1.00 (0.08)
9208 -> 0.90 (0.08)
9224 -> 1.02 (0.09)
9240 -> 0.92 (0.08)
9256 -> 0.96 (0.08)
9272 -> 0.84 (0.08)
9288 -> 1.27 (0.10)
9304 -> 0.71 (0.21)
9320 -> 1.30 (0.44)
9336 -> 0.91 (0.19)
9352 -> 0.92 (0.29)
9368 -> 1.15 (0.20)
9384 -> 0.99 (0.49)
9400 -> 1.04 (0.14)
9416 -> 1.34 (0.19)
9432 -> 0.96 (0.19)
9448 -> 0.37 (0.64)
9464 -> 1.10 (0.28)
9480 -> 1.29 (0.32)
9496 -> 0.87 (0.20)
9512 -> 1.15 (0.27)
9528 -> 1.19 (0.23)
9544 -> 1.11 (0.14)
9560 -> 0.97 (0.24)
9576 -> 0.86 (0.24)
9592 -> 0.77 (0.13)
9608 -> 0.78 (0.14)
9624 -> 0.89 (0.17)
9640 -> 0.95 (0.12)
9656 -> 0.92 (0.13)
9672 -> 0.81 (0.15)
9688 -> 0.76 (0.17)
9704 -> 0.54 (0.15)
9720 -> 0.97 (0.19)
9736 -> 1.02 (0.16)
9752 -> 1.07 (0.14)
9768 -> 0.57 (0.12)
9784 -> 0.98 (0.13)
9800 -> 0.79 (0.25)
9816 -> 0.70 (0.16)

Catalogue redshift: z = 0.36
